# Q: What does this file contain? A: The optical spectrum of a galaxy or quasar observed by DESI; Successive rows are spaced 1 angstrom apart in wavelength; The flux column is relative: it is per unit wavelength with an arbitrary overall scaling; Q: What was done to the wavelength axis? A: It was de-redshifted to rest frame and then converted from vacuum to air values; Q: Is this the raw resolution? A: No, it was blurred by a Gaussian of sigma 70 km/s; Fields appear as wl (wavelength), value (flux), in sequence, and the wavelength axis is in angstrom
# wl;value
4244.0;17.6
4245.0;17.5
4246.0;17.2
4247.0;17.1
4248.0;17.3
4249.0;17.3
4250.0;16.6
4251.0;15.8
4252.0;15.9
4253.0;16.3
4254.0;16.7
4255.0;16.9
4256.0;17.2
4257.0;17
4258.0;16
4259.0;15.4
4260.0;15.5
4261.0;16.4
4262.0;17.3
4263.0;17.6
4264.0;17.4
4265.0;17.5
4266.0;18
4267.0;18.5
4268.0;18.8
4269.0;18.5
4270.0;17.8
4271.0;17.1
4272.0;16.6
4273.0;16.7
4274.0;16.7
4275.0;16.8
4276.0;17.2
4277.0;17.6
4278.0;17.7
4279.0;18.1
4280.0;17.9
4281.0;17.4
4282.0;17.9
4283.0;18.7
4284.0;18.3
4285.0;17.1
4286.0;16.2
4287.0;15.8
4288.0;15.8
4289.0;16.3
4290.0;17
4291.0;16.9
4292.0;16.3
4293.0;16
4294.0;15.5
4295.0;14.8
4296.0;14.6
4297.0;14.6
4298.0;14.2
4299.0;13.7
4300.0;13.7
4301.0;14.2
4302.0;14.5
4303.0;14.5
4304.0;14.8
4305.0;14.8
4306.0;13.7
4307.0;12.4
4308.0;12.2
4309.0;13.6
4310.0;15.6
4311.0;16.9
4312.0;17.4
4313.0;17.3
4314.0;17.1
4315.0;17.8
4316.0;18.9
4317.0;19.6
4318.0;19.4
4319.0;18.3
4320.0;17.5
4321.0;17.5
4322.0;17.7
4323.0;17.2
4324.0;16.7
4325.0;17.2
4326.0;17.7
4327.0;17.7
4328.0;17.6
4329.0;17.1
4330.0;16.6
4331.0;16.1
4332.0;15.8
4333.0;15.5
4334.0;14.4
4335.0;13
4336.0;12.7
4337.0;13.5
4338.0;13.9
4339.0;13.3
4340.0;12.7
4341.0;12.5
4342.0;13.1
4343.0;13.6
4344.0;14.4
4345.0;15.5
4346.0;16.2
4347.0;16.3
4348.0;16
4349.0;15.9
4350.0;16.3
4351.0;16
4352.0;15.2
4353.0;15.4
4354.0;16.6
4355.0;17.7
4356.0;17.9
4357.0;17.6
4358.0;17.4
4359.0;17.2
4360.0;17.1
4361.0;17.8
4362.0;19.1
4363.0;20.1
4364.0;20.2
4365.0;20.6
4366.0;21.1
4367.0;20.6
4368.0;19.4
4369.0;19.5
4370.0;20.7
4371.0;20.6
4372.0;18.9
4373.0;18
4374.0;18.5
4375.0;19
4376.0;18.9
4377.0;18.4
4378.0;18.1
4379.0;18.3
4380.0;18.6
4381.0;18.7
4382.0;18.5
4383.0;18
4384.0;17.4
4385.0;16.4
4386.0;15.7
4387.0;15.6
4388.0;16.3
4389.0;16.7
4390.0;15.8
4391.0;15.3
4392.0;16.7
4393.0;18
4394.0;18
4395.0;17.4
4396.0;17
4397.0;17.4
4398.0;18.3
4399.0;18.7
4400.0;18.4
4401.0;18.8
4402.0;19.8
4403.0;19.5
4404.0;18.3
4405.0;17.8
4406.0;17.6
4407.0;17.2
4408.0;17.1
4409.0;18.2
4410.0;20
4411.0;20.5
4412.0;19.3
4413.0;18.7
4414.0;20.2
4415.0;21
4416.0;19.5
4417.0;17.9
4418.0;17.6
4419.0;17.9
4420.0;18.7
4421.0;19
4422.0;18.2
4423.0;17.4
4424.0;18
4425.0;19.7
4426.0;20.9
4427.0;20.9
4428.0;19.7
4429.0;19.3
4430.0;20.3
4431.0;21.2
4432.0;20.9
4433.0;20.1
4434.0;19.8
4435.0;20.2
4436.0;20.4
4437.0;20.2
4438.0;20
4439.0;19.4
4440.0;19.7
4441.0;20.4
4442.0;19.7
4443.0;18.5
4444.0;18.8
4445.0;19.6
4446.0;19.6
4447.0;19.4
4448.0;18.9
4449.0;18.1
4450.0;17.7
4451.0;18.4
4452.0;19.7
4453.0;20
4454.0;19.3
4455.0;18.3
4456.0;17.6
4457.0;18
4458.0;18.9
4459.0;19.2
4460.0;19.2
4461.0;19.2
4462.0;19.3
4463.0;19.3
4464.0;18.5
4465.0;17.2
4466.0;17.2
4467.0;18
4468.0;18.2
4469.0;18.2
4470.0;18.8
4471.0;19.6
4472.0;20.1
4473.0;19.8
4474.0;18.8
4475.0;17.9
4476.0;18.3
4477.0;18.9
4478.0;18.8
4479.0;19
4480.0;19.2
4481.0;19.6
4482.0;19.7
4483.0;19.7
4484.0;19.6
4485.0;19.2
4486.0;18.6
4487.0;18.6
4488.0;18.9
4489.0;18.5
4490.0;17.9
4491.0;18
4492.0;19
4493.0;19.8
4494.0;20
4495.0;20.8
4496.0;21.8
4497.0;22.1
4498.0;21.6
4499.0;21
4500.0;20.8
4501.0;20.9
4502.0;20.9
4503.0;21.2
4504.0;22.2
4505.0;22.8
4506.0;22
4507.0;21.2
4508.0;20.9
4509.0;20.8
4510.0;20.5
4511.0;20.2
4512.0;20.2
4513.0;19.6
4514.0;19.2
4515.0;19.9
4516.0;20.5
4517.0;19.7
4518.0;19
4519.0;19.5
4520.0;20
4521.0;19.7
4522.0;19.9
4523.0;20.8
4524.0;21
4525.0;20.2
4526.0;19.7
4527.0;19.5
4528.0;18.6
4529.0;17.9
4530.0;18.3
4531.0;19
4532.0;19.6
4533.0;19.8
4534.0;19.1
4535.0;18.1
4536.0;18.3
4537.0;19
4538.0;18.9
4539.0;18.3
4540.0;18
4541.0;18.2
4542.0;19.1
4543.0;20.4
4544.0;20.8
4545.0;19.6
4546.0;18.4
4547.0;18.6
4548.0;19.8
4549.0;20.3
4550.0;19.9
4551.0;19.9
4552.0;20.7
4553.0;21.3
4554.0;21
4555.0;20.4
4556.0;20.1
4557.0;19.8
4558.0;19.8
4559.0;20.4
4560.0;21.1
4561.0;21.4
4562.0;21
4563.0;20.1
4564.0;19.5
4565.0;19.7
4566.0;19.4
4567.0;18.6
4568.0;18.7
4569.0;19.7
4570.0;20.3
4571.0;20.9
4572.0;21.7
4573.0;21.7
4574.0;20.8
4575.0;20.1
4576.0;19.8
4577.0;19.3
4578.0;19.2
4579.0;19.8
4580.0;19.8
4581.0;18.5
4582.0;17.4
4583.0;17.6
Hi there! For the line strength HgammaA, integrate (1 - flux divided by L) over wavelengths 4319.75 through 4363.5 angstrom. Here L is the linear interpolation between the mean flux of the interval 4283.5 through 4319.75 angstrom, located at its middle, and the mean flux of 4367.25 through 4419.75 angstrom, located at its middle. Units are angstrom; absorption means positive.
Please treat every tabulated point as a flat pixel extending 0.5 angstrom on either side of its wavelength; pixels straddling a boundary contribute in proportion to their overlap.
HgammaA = 2.18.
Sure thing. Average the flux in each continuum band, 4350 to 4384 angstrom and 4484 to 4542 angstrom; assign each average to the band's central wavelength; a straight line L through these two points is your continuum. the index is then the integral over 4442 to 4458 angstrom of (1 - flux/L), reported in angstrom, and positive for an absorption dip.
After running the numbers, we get 0.3 angstrom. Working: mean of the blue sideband 18.4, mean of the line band 18.8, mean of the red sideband 19.8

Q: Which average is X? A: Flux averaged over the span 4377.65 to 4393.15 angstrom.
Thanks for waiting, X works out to 17.1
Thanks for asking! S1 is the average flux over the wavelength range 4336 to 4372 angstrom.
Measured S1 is 16.9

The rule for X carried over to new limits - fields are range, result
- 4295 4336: 15.9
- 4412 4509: 19.5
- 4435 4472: 19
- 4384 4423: 18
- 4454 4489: 18.8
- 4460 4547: 19.5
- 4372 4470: 18.6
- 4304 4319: 16.2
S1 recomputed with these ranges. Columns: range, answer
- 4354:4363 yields 17.8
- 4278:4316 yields 15.8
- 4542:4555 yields 20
